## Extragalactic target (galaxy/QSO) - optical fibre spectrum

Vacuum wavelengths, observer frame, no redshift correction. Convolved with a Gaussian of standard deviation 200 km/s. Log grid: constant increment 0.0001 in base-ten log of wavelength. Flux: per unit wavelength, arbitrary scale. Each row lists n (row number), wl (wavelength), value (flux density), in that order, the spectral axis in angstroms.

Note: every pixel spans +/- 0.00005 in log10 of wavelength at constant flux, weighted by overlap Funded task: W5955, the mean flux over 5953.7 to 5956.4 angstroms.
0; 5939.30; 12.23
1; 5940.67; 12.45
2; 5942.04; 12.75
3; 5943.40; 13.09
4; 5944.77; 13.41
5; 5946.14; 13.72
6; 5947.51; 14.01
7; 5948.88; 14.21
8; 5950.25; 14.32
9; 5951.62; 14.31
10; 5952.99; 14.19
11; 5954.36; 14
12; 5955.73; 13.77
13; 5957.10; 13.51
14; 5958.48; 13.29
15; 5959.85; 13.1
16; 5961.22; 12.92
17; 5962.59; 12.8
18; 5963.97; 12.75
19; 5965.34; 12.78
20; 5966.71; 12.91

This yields 13.9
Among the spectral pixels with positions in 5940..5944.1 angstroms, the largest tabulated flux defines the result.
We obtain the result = 13.09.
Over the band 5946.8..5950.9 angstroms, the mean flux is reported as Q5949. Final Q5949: 14.2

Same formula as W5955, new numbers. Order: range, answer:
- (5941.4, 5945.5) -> 13.1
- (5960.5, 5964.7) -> 12.8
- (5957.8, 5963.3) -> 13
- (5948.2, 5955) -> 14.2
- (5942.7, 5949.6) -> 13.7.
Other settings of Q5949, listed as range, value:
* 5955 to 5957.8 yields 13.6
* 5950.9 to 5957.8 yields 13.9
